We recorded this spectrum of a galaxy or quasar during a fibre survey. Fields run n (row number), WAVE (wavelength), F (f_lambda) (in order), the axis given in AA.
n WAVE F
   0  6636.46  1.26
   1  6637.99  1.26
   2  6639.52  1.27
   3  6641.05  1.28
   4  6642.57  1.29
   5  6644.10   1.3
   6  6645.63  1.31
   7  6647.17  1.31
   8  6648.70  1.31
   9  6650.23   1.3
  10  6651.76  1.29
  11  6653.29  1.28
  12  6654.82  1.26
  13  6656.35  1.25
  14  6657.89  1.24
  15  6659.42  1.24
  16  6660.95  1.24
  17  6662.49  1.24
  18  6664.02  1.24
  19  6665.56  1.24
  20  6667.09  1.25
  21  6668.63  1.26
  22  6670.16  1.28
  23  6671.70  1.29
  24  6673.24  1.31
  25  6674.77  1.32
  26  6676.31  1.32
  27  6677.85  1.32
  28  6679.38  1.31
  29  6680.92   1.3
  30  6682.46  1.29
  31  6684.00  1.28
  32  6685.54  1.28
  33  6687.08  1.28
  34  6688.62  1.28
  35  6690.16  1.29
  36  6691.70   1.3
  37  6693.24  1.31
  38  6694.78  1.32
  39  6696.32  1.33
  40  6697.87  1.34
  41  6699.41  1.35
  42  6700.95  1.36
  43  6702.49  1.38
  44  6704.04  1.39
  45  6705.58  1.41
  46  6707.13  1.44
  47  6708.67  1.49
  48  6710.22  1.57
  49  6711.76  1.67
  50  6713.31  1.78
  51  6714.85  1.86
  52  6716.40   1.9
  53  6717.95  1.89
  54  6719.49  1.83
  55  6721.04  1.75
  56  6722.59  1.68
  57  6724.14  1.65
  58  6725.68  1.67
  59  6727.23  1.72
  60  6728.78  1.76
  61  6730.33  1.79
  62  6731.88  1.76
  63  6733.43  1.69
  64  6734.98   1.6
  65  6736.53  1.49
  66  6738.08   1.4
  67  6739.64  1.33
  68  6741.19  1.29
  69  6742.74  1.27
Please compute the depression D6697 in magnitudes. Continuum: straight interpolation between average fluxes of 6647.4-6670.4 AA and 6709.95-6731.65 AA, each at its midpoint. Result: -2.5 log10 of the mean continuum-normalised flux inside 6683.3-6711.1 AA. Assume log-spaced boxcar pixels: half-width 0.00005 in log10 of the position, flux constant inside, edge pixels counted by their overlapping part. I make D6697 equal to 0.16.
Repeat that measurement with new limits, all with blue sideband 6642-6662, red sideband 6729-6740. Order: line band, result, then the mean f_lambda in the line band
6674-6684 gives 0.06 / 1.31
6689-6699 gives 0.10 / 1.31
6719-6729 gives -0.11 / 1.72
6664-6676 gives 0.06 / 1.28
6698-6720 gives -0.06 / 1.58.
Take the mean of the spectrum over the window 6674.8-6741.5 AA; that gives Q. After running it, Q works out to 1.5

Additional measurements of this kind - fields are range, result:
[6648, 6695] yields 1.28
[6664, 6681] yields 1.29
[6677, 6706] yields 1.32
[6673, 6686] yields 1.3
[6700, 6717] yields 1.56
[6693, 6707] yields 1.36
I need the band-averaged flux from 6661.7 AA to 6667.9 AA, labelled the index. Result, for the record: 1.24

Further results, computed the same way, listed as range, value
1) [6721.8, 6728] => 1.68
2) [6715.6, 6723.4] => 1.81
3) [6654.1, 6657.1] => 1.26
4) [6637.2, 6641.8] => 1.27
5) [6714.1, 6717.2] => 1.88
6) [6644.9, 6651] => 1.31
